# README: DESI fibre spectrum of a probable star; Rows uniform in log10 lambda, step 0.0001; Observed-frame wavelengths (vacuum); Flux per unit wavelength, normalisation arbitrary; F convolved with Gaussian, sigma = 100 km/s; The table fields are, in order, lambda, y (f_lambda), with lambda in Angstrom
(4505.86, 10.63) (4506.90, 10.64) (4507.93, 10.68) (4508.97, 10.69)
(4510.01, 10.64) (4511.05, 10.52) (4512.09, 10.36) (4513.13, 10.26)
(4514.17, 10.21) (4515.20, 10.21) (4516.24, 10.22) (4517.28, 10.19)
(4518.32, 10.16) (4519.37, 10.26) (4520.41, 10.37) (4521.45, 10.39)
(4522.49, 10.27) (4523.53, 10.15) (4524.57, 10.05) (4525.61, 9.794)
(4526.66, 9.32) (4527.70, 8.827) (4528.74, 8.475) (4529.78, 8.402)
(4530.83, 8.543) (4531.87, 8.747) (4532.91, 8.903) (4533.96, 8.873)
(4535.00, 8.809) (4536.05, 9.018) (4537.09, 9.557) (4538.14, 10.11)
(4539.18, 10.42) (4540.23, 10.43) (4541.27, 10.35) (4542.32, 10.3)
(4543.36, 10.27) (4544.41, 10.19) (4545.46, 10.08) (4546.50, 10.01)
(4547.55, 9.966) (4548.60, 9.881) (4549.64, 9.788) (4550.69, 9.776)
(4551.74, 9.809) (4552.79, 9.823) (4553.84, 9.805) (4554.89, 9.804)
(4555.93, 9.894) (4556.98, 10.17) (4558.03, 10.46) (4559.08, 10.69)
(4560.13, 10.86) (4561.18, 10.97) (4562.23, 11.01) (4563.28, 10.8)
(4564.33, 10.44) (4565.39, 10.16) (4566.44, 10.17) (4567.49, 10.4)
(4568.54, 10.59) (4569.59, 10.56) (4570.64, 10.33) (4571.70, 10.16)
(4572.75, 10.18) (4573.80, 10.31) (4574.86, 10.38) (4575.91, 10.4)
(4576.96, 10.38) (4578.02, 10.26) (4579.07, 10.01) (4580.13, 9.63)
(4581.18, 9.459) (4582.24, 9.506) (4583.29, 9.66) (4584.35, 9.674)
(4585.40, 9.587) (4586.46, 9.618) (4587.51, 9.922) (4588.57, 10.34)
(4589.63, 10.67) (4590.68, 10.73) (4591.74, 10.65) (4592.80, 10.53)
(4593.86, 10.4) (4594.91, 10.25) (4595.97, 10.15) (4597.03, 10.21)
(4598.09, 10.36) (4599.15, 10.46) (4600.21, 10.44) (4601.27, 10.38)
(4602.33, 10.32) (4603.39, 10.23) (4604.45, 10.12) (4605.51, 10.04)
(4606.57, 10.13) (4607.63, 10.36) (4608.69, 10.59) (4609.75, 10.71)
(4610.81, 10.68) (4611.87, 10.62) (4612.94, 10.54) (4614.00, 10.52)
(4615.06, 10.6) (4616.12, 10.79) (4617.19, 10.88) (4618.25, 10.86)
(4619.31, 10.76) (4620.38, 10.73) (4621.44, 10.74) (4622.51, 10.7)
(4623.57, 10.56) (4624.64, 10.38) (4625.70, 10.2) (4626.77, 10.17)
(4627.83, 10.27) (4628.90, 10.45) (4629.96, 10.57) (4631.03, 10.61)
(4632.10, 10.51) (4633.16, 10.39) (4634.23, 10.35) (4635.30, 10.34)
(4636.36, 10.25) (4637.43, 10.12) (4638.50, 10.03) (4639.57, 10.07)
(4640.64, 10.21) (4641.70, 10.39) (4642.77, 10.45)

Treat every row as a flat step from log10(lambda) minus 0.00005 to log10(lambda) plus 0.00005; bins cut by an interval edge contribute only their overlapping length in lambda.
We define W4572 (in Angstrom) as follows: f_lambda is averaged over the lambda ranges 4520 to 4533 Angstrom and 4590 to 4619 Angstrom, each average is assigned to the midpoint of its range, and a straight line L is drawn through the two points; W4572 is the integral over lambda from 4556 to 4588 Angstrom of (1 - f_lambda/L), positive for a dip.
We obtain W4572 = -0.6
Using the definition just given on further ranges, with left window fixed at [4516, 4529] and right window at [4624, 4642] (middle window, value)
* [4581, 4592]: 0.17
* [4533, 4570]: -0.35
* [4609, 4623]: -0.61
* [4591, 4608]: -0.22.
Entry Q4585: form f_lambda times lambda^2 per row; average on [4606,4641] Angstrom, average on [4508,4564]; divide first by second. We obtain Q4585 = 1.09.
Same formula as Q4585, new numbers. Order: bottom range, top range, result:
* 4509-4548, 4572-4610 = 1.06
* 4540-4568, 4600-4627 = 1.05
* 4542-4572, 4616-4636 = 1.06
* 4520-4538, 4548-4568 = 1.11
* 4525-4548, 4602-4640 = 1.14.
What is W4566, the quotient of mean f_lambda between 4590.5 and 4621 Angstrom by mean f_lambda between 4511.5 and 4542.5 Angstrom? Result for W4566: 1.08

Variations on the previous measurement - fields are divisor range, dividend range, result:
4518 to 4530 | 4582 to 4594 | 1.04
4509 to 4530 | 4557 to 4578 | 1.05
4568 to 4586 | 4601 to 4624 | 1.05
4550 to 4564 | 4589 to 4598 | 1.01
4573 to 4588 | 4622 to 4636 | 1.05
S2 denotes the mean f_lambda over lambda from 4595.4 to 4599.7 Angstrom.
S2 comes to 10.3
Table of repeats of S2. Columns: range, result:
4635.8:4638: 10.2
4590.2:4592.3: 10.7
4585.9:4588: 9.77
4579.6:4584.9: 9.59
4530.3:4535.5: 8.77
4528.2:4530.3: 8.46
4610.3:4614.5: 10.6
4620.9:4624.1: 10.7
